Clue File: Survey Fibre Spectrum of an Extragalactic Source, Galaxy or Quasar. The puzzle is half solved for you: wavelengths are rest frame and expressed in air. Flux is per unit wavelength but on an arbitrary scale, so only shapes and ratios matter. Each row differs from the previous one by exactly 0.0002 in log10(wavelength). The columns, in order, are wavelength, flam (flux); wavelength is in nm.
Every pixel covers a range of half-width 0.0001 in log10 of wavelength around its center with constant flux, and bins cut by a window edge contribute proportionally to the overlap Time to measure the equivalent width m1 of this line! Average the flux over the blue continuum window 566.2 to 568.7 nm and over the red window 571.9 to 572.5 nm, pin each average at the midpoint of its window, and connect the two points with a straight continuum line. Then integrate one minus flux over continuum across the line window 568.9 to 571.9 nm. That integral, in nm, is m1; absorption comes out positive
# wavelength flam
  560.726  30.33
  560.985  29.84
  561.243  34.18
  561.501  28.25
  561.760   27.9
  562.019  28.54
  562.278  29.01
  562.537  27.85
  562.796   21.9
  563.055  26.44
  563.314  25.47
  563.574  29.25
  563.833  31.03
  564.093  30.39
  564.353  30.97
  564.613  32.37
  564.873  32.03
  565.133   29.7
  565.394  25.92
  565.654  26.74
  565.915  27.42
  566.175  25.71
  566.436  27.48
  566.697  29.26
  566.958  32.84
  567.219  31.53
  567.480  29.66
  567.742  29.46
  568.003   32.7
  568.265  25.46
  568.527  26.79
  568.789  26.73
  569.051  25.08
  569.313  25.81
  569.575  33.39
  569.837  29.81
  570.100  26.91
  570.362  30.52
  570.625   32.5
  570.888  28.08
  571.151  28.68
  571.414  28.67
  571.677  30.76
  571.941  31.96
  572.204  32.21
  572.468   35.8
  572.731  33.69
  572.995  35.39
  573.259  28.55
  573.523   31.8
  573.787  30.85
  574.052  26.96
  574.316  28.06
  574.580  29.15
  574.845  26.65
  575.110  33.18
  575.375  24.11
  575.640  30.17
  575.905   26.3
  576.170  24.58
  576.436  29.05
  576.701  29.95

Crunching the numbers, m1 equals 0.235 nm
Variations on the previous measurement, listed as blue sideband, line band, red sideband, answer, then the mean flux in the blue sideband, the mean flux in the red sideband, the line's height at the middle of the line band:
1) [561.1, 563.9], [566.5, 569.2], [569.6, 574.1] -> 0.07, 28.1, 30.9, 29.7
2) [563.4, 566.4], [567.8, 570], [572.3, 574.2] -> 0.16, 29.1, 31.8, 30.4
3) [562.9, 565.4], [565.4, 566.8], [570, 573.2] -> 0.13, 29.4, 31.3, 29.9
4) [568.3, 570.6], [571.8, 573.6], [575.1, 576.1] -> -0.31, 28.2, 27.6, 27.9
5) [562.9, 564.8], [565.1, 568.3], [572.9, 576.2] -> 0.05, 29.4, 29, 29.3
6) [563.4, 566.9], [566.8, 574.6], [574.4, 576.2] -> -0.42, 29.1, 27.9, 28.5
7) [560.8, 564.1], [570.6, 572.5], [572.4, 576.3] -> -0.09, 28.4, 29.6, 29.3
